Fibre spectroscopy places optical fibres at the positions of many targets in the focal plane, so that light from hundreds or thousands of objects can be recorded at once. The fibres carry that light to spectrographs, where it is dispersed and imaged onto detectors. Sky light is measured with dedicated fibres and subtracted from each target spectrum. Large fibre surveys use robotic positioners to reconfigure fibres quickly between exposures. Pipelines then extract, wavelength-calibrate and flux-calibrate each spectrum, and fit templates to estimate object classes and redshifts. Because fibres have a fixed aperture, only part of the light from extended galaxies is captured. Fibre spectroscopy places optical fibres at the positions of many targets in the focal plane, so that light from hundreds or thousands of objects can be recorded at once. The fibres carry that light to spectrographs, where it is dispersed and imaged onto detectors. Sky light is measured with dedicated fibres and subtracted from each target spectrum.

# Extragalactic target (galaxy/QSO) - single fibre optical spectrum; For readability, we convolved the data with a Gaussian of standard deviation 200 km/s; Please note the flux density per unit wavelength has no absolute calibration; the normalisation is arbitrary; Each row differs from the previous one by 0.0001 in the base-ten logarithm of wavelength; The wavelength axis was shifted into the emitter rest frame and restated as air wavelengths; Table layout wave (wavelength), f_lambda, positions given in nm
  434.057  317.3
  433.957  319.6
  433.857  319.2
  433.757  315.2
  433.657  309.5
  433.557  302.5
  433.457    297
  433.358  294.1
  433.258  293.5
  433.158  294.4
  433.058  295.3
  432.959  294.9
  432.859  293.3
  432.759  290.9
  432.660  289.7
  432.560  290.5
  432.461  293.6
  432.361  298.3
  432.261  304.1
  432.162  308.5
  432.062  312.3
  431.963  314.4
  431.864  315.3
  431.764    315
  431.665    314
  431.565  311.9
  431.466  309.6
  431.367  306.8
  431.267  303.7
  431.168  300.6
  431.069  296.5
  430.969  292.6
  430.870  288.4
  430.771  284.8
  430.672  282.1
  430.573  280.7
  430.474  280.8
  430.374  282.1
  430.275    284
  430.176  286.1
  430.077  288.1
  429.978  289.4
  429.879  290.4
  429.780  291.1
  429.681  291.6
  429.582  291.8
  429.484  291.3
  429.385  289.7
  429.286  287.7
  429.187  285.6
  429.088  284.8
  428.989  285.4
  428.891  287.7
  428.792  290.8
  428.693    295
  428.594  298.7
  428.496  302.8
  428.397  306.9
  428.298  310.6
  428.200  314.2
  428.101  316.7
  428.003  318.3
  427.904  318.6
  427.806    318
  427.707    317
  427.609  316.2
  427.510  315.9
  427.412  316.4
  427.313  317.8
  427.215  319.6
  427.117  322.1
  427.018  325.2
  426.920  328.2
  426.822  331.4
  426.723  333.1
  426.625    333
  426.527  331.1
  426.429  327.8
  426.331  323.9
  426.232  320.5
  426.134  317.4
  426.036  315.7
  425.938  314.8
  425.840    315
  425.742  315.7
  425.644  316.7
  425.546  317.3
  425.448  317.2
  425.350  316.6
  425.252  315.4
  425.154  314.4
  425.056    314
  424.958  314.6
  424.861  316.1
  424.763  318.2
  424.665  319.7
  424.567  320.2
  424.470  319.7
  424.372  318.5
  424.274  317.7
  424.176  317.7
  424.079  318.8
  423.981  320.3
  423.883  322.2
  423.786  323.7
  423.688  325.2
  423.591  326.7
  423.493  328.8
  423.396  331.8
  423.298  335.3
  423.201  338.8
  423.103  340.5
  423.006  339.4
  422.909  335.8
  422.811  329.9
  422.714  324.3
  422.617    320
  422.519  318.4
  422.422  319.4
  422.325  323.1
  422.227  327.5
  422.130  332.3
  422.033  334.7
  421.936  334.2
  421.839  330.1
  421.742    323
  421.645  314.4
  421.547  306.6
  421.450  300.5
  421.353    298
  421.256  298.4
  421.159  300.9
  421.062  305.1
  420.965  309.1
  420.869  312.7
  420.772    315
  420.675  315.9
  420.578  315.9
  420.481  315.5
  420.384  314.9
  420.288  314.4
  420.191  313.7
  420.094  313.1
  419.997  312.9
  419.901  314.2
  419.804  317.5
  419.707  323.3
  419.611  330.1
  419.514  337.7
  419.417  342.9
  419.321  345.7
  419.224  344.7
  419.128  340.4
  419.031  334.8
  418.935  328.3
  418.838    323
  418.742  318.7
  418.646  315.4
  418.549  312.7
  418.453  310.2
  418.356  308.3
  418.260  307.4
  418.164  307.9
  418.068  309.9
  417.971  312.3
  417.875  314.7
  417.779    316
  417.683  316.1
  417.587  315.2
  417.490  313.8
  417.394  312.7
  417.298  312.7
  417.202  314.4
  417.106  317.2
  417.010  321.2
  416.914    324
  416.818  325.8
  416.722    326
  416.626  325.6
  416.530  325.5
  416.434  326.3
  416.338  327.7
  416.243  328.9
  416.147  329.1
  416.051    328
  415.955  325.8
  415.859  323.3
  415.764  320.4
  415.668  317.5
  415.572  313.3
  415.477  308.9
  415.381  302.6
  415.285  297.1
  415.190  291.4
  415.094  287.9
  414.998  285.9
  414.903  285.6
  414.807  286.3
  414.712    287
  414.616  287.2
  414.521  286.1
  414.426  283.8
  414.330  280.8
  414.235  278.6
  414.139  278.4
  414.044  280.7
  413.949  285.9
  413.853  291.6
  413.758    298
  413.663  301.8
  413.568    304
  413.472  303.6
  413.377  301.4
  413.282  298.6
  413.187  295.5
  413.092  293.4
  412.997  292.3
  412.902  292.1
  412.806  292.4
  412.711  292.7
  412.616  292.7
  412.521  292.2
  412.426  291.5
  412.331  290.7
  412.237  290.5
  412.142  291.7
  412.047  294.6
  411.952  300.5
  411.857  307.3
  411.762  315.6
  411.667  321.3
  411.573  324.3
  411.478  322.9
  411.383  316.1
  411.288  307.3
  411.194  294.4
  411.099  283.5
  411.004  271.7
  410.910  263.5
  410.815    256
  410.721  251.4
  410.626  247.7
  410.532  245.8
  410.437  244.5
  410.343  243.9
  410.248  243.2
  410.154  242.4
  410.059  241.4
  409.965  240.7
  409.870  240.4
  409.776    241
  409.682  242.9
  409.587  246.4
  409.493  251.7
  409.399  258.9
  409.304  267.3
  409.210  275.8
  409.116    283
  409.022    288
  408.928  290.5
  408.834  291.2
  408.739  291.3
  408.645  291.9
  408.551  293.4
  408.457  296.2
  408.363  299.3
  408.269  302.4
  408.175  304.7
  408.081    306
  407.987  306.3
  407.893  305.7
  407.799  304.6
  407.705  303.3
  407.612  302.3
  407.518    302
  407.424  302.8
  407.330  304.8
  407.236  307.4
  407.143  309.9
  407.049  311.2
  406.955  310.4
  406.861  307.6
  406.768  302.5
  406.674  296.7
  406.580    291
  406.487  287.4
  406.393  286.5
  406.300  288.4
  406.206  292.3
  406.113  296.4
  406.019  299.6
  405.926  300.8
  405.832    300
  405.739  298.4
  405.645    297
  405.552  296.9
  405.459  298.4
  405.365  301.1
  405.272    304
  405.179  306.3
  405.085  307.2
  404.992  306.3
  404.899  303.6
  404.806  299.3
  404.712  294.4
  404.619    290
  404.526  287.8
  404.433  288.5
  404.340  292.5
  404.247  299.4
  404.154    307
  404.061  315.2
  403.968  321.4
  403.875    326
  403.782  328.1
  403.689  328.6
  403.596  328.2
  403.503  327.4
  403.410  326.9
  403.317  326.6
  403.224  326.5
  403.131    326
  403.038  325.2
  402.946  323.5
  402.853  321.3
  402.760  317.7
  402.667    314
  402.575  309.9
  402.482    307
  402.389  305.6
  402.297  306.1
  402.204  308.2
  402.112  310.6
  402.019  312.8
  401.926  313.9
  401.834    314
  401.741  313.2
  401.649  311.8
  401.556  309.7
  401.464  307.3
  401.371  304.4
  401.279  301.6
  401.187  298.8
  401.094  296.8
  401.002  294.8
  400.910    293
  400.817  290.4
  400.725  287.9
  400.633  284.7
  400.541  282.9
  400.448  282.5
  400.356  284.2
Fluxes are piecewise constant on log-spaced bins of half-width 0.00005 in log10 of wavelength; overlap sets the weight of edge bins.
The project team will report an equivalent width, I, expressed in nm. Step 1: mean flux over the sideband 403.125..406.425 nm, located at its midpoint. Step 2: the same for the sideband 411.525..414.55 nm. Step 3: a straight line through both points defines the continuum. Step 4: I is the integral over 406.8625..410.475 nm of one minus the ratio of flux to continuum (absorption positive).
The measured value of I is 0.23 nm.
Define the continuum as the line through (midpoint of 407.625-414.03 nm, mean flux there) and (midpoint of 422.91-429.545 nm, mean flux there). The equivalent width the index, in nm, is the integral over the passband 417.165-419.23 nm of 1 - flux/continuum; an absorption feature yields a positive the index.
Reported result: -0.12 nm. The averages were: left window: 285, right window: 316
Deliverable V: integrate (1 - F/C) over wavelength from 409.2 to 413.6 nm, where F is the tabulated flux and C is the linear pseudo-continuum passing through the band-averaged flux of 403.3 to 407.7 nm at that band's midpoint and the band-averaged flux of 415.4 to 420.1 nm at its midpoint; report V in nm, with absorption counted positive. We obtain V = 0.47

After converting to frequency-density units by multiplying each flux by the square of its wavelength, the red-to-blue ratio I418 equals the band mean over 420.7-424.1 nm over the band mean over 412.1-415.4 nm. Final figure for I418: 1.2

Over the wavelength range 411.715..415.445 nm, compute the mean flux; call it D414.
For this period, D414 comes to 293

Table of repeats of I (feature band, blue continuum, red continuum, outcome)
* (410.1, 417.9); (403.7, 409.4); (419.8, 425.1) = 0.28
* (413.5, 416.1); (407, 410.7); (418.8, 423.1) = 0.02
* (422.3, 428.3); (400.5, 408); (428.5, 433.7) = -0.49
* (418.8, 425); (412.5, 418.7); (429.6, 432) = -0.43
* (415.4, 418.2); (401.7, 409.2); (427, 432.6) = -0.15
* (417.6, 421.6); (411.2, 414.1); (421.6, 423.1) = 0.03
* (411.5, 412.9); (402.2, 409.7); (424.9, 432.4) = 0.01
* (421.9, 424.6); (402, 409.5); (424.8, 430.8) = -0.18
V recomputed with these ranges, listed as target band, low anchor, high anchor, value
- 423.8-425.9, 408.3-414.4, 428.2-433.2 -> -0.19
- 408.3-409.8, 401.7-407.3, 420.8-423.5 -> 0.17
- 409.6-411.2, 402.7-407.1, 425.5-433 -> 0.29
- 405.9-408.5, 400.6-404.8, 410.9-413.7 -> 0.03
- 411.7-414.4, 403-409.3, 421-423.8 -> 0.15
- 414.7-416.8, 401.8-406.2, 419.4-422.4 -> 0.02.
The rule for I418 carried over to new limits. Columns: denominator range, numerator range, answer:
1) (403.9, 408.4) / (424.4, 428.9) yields 1.16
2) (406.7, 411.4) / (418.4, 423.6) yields 1.22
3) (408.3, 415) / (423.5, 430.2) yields 1.19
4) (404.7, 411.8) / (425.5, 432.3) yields 1.17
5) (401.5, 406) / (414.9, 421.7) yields 1.10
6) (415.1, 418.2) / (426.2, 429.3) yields 1.04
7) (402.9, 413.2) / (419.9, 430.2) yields 1.16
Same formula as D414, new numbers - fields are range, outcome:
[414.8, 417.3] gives 314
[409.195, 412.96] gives 276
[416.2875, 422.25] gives 319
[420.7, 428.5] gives 320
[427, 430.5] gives 301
